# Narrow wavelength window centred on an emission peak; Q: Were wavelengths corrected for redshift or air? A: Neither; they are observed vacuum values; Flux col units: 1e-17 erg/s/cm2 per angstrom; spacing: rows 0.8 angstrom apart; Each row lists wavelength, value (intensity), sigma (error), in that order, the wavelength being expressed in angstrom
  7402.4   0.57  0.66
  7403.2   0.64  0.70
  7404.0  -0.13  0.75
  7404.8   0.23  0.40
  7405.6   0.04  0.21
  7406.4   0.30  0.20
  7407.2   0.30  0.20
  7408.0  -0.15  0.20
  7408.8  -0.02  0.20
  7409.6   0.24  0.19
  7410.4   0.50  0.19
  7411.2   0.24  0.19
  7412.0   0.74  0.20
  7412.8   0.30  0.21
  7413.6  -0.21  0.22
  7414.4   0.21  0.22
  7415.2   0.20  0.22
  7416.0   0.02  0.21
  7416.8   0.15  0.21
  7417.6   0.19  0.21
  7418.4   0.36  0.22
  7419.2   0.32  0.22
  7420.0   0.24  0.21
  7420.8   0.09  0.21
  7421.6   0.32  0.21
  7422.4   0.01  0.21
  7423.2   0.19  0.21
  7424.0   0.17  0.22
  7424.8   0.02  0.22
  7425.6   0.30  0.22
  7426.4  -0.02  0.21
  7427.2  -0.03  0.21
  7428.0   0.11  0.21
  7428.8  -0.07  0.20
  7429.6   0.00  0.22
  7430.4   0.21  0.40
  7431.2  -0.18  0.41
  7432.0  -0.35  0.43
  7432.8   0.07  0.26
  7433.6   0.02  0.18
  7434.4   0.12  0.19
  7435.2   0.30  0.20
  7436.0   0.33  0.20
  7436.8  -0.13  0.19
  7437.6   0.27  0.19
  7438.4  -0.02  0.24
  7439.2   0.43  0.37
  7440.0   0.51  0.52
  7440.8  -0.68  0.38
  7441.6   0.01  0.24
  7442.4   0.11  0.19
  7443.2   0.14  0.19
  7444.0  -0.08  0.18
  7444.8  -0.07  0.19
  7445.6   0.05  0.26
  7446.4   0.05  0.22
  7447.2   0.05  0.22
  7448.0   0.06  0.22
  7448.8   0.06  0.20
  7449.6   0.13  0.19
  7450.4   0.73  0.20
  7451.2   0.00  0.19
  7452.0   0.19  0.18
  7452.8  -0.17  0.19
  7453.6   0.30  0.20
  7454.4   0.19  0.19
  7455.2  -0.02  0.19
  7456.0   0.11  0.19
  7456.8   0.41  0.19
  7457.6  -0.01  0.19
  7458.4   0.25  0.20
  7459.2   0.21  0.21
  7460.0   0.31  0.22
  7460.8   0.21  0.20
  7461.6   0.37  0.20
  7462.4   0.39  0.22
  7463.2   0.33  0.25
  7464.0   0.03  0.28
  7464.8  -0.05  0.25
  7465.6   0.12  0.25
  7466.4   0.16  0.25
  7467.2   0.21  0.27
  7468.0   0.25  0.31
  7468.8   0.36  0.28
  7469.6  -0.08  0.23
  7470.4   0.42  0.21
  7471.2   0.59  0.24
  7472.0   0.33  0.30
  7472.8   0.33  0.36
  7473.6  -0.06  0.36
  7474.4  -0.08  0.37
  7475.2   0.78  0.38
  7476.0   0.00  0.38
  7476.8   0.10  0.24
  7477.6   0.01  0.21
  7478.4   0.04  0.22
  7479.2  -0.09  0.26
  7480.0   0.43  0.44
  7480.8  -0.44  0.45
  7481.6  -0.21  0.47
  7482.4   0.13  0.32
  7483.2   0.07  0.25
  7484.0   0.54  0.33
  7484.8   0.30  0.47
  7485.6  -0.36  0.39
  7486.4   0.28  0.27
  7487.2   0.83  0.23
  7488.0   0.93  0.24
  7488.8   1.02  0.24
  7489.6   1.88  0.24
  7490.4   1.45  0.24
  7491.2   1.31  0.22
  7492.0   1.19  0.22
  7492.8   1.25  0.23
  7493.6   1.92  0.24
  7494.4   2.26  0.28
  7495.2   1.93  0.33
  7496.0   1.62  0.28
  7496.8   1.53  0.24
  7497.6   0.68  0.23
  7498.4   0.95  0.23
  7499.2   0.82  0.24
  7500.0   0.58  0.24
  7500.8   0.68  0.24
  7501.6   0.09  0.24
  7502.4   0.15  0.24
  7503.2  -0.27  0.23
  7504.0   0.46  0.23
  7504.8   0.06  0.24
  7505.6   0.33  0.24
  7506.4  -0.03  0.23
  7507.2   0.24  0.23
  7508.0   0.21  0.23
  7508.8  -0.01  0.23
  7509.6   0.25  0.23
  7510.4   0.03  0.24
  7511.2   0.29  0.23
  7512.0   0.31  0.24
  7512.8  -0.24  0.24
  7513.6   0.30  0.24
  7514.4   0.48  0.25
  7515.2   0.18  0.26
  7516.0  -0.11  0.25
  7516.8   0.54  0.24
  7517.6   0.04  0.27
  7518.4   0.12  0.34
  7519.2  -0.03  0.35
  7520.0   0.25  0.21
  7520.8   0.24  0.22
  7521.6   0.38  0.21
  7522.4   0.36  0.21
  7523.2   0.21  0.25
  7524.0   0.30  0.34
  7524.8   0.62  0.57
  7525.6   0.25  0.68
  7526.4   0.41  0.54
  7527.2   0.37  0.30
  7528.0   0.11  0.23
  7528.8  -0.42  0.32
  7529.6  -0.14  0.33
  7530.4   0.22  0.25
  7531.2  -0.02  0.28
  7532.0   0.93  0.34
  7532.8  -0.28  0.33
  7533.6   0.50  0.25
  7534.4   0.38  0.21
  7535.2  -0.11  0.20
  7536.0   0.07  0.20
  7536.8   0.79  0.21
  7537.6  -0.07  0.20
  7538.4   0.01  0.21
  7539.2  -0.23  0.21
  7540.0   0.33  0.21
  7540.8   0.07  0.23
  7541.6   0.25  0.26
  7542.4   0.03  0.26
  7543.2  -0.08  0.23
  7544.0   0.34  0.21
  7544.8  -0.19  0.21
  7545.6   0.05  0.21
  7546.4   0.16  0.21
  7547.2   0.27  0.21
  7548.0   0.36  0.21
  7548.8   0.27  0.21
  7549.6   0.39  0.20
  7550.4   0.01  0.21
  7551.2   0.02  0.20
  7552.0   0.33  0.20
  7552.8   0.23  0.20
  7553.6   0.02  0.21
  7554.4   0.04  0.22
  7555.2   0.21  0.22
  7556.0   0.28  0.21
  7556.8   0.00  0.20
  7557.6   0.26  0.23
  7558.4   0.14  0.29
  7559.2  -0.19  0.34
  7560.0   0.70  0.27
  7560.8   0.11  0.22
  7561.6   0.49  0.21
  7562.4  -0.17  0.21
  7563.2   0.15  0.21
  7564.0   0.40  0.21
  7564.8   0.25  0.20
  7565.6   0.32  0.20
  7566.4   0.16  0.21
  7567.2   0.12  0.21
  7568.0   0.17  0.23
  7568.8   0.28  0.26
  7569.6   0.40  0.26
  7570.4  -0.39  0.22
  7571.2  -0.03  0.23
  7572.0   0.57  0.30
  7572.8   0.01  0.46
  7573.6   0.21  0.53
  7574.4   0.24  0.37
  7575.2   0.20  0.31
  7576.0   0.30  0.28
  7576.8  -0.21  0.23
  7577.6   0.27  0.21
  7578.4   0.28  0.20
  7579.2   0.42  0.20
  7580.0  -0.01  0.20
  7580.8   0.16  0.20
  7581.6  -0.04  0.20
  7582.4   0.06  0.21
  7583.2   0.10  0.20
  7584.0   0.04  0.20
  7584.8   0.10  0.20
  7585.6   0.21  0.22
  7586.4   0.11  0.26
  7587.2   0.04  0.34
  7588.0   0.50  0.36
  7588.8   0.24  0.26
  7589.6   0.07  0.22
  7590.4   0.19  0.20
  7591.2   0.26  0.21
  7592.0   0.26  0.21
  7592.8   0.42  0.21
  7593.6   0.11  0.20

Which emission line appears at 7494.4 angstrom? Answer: [O II]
